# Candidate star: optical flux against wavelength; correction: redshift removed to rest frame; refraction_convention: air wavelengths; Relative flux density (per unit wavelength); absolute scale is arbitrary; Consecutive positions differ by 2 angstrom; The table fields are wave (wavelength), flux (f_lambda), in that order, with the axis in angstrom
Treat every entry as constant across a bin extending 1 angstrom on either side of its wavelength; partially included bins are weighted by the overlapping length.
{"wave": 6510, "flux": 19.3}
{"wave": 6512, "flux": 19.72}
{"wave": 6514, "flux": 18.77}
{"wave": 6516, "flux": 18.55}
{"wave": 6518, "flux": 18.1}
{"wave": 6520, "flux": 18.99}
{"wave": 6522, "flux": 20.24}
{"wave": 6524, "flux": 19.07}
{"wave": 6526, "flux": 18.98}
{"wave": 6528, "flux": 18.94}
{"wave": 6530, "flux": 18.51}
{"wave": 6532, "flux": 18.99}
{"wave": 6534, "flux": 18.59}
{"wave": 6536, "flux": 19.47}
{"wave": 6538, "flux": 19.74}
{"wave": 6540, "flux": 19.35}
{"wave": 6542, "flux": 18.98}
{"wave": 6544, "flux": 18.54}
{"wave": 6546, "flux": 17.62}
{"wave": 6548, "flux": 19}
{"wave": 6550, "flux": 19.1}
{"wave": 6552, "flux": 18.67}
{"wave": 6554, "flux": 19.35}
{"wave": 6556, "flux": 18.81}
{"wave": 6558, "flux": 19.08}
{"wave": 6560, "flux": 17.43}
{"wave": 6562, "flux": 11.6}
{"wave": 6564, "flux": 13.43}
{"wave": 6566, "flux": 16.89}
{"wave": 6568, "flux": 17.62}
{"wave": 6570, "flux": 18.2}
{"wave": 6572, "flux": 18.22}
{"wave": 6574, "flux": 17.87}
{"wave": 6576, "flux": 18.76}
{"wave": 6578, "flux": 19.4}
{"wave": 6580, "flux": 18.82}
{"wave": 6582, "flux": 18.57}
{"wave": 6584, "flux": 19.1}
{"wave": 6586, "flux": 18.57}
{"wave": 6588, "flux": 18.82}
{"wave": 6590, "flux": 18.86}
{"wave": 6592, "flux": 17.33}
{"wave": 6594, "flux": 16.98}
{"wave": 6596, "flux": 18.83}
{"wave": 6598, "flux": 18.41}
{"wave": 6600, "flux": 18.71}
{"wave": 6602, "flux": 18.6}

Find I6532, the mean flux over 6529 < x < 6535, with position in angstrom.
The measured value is 18.7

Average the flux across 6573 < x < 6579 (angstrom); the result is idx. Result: 18.7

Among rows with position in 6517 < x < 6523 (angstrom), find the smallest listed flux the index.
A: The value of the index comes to 18.1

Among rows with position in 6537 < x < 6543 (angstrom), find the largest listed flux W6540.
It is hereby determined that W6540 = 19.74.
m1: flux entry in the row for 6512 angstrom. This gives 19.72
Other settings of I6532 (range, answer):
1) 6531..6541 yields 19.2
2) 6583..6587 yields 18.8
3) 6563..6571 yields 16.5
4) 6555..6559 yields 18.9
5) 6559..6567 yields 14.8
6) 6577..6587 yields 18.9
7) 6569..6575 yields 18.1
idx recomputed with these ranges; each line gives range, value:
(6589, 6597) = 18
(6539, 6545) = 19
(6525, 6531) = 18.8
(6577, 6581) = 19.1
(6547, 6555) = 19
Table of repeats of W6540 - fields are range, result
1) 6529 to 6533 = 18.99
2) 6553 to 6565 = 19.35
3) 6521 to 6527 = 20.24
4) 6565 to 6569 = 17.62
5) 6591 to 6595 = 17.33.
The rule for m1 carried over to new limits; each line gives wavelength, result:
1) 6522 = 20.24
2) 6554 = 19.35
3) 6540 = 19.35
